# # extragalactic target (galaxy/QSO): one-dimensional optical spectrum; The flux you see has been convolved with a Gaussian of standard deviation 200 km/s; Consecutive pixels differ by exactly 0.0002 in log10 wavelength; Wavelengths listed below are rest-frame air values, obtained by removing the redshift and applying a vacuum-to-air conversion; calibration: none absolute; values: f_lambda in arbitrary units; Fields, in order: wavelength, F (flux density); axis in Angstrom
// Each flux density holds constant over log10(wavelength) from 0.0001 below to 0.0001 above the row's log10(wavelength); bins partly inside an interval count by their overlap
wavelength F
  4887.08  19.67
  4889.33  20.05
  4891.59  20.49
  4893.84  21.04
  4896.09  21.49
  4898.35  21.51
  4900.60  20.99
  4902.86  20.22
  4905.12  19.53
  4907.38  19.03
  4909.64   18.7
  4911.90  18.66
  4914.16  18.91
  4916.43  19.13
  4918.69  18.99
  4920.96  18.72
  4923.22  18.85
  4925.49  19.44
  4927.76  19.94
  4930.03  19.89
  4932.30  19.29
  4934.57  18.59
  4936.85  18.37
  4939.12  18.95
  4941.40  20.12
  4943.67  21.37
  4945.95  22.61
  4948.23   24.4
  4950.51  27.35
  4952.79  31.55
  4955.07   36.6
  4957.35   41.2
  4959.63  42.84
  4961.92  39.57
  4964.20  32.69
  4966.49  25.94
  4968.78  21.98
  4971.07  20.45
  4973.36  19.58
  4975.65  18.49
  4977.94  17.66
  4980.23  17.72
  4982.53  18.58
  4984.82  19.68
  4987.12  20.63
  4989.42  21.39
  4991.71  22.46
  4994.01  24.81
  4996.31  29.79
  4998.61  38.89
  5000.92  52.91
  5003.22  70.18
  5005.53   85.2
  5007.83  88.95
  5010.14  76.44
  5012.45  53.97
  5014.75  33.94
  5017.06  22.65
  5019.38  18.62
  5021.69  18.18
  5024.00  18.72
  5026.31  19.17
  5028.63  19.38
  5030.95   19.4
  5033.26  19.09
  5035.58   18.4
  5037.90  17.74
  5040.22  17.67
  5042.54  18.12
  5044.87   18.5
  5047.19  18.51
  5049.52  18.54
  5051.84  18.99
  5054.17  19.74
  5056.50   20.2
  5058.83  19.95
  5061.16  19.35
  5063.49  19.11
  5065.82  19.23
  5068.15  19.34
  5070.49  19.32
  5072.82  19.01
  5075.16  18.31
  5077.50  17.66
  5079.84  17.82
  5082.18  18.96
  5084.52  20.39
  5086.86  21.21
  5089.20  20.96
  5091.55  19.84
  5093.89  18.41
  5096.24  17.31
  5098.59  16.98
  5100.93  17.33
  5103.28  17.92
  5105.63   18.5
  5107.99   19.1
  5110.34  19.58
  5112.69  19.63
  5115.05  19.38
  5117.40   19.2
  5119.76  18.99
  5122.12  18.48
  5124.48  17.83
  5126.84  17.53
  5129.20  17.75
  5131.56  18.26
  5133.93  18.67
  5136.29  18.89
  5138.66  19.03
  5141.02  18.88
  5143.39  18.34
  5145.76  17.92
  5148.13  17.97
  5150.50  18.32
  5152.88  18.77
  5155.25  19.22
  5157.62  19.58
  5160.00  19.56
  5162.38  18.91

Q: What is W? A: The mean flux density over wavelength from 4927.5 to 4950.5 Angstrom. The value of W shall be 20.7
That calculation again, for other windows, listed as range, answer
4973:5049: 30.2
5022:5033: 19.1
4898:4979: 23.2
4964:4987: 20.8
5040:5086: 19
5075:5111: 18.8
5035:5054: 18.4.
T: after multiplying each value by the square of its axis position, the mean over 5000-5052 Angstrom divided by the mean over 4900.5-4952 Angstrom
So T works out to 1.71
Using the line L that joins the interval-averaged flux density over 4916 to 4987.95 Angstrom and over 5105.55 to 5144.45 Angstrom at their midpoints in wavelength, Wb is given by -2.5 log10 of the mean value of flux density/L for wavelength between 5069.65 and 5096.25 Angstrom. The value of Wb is 0.04 mag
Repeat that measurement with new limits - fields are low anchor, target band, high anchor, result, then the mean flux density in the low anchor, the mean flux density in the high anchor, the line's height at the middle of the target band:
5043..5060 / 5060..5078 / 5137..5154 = 0.00 mag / 19.2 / 18.5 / 19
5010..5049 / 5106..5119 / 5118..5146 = 0.01 mag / 23.7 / 18.4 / 19.4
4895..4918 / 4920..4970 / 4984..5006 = 0.09 mag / 19.8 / 37.4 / 27.5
